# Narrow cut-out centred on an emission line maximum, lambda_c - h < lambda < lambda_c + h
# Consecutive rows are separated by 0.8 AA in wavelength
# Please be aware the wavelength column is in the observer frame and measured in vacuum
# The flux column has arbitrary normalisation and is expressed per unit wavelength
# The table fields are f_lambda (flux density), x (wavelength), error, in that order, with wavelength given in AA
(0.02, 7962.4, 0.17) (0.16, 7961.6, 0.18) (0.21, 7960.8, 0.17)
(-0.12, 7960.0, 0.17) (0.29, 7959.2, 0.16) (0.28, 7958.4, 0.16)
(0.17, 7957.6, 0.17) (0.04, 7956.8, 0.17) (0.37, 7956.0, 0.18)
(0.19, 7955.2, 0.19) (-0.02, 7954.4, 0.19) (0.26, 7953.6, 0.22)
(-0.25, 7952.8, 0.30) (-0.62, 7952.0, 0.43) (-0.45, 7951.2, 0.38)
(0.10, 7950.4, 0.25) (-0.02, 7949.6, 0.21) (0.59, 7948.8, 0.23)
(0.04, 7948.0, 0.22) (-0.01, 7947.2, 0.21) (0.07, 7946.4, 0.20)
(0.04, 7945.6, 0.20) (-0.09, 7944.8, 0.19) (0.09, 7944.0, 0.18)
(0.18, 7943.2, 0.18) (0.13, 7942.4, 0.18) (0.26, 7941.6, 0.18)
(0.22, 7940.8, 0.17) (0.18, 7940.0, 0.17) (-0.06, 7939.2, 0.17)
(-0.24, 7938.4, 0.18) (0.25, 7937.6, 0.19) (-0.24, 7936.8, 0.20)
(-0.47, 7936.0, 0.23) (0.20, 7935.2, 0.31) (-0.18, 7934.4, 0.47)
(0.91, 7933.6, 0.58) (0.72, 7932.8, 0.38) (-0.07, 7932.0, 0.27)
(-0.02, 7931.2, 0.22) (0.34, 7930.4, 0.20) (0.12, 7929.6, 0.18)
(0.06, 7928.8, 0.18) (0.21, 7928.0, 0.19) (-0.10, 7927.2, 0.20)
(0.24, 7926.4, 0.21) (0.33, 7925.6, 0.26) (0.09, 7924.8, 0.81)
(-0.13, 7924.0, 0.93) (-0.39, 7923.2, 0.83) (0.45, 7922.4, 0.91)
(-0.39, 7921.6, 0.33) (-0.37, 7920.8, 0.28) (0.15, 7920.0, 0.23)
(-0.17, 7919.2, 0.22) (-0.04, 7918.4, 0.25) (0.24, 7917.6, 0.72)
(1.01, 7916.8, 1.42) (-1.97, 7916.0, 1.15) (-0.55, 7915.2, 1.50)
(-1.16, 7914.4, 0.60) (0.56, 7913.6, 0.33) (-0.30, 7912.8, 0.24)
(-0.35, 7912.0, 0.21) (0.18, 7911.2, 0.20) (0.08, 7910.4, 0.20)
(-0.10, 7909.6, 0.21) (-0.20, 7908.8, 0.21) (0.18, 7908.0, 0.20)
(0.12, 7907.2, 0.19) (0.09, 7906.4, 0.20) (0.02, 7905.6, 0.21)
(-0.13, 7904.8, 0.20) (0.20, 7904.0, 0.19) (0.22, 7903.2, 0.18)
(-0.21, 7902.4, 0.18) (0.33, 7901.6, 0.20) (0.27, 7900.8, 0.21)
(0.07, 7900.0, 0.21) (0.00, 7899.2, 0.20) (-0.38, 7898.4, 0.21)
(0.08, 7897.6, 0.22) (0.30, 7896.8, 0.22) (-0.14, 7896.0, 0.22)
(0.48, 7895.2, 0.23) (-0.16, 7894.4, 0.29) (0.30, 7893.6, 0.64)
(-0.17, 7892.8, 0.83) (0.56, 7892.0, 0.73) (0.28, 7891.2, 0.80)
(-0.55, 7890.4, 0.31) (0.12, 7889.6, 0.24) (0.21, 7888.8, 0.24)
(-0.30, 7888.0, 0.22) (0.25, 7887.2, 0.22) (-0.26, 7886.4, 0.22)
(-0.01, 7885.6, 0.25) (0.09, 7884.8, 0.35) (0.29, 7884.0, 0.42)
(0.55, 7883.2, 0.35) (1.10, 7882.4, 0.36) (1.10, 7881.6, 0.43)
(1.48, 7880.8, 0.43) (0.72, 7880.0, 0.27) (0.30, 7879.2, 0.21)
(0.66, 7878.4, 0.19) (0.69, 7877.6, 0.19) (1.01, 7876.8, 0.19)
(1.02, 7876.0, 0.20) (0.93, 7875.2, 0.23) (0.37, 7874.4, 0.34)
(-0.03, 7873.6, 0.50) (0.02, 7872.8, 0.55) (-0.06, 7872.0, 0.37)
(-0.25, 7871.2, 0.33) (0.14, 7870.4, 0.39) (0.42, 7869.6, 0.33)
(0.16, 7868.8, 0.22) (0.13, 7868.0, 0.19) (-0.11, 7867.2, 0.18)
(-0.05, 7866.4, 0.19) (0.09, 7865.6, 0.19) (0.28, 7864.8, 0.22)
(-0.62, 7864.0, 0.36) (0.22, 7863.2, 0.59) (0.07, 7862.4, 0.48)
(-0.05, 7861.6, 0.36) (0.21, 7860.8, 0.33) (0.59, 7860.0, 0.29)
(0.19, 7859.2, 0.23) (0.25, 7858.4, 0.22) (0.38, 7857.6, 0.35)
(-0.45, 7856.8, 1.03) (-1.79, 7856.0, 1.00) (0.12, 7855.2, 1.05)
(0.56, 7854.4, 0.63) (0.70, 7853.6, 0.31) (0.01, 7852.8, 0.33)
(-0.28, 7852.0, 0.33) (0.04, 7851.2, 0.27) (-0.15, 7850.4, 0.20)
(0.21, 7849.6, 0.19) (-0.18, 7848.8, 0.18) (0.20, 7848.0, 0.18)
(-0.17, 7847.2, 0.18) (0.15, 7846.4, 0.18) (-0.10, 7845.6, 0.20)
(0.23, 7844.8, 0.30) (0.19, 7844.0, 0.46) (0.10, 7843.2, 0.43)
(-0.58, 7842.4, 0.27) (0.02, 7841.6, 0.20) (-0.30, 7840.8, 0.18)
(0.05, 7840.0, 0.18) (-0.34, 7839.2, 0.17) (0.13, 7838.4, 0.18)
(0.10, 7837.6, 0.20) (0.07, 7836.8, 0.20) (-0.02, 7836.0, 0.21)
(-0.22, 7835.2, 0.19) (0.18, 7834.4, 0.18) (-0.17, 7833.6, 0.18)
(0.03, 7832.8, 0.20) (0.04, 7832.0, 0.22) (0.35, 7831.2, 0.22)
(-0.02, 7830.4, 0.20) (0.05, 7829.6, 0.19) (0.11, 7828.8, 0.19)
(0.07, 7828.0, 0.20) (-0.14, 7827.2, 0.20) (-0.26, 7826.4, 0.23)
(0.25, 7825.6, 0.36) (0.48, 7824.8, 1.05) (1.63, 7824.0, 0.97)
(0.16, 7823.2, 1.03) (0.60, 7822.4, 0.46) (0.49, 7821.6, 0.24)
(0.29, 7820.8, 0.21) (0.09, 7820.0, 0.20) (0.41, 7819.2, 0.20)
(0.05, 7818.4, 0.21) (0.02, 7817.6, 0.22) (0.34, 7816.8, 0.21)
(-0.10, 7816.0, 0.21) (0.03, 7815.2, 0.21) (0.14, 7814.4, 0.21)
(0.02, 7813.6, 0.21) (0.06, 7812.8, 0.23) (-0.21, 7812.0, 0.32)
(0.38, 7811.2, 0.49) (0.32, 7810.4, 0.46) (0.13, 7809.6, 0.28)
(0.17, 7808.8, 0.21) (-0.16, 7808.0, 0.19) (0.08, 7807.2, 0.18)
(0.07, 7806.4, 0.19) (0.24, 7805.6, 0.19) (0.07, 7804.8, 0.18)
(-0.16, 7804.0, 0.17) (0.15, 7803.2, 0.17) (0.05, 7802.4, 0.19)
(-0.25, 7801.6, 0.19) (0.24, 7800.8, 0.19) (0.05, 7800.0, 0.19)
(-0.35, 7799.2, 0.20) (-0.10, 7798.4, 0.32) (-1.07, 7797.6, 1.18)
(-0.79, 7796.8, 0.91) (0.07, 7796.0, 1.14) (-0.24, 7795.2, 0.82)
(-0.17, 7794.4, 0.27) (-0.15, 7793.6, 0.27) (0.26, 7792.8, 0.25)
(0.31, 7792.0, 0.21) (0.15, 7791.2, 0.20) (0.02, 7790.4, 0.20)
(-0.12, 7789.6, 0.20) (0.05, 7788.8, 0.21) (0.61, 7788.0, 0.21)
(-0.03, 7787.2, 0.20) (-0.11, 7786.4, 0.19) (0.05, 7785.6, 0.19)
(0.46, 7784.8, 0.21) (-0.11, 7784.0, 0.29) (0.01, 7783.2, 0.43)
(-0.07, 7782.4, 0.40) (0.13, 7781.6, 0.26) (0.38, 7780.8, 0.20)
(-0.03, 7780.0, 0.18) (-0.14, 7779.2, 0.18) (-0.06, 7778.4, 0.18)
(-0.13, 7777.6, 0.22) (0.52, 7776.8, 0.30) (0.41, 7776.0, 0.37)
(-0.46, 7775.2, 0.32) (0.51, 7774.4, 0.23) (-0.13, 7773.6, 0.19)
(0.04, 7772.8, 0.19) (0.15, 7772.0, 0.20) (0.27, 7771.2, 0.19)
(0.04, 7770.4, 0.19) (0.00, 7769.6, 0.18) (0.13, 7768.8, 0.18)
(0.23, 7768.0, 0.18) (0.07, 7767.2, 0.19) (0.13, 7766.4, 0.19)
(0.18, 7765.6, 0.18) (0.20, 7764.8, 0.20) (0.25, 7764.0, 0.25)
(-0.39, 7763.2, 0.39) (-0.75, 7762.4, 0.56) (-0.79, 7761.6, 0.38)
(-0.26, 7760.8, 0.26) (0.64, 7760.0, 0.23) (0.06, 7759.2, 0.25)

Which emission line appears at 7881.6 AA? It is [O II]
